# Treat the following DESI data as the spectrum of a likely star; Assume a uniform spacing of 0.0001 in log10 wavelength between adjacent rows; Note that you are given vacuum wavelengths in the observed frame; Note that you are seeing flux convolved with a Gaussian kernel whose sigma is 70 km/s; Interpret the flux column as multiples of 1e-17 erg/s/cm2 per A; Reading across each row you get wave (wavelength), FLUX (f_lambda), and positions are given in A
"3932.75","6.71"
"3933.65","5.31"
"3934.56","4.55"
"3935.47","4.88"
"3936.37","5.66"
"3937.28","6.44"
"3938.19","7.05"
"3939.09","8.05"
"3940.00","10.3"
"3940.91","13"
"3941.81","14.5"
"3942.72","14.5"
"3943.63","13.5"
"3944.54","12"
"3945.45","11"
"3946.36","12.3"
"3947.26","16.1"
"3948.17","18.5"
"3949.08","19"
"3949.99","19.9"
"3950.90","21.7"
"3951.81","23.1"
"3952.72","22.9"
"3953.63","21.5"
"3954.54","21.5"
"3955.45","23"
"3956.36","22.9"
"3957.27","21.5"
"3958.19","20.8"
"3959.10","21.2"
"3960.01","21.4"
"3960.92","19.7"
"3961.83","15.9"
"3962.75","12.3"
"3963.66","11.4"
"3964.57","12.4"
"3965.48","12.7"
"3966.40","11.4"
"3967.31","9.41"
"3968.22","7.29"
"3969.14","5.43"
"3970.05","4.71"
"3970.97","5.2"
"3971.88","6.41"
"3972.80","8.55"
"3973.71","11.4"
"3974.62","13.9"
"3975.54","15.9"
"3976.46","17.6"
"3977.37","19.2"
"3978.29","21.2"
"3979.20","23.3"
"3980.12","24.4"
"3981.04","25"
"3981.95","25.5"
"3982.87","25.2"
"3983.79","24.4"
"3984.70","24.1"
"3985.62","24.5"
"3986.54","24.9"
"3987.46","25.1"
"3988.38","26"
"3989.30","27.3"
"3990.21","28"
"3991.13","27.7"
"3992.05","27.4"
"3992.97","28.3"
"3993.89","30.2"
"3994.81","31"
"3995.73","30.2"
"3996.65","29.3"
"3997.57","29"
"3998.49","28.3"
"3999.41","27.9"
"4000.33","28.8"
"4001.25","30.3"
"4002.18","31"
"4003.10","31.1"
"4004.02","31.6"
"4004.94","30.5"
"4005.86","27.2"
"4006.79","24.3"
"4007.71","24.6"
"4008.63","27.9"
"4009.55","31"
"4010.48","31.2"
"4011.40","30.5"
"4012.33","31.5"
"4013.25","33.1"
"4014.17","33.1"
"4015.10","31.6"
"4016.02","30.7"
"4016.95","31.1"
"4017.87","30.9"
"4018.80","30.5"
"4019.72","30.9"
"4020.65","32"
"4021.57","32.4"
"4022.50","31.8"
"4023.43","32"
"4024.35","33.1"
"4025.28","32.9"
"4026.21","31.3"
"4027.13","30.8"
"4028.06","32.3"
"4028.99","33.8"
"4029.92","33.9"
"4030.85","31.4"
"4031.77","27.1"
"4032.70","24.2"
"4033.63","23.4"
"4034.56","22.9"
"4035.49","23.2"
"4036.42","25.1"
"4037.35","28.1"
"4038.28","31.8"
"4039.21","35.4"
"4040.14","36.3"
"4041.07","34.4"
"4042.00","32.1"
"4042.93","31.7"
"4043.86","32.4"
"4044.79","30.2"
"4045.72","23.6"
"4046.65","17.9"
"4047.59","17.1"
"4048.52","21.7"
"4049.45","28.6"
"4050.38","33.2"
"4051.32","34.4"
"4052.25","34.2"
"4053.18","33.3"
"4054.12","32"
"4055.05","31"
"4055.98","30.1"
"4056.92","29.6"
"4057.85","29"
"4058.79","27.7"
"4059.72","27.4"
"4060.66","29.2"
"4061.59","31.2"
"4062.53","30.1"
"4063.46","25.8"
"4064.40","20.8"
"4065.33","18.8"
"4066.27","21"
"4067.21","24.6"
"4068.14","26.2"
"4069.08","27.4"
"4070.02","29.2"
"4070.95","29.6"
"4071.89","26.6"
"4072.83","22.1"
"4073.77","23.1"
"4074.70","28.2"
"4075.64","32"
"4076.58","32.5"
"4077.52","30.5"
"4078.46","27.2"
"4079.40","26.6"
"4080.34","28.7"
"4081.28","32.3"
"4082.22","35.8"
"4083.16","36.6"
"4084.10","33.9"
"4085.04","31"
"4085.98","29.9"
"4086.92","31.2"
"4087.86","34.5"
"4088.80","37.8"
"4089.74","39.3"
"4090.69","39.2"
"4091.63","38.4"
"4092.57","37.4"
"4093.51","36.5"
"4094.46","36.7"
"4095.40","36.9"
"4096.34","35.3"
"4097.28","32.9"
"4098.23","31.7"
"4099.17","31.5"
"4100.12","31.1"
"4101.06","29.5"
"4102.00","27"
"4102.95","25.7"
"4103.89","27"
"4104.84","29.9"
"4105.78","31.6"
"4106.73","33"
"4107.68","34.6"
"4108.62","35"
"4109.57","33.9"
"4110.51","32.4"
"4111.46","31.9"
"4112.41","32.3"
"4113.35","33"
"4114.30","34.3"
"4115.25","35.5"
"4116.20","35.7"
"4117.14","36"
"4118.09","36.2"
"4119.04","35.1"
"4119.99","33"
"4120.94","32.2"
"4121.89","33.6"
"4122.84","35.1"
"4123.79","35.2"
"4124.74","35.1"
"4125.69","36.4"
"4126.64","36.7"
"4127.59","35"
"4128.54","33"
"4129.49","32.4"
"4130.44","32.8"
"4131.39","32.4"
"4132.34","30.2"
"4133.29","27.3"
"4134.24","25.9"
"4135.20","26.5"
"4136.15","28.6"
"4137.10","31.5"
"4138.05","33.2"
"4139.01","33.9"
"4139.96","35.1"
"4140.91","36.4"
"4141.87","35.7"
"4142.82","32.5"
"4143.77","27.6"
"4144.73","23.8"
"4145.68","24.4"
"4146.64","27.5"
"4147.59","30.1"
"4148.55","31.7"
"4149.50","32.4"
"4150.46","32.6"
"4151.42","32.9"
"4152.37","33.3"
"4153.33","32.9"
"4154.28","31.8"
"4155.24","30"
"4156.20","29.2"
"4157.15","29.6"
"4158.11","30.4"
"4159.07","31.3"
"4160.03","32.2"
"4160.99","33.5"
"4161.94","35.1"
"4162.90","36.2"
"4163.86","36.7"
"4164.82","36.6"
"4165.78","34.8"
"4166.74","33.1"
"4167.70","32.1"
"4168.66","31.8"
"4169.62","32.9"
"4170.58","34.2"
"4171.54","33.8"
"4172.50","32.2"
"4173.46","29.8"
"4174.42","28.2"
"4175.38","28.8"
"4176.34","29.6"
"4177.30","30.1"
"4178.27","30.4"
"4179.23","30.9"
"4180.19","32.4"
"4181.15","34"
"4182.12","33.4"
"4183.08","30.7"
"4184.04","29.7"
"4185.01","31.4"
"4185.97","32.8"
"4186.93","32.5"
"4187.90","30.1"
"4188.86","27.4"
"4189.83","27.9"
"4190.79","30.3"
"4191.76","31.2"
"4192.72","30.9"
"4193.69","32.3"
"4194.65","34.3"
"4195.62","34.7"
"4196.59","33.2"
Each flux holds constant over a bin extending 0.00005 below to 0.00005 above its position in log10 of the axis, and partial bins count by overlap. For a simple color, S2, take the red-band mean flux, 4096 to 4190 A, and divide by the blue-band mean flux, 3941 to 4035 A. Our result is 1.36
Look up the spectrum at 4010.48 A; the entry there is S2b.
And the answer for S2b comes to 31.2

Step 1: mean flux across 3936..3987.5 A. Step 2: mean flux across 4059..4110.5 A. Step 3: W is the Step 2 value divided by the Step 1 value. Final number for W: 1.88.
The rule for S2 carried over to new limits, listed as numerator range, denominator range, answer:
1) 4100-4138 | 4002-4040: 1.07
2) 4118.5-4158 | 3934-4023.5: 1.48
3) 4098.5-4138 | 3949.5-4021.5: 1.38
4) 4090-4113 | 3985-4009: 1.17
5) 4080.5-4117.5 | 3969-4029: 1.27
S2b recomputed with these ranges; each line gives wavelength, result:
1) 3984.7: 24.1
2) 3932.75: 6.71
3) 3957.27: 21.5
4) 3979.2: 23.3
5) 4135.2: 26.5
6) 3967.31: 9.41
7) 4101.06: 29.5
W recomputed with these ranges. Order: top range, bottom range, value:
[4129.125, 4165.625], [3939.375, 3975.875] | 2.11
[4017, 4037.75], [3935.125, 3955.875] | 2.00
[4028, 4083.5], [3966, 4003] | 1.31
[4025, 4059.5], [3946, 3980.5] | 1.81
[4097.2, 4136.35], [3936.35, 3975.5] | 2.26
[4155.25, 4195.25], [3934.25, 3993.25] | 1.87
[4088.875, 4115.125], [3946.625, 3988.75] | 1.85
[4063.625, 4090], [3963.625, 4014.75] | 1.26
